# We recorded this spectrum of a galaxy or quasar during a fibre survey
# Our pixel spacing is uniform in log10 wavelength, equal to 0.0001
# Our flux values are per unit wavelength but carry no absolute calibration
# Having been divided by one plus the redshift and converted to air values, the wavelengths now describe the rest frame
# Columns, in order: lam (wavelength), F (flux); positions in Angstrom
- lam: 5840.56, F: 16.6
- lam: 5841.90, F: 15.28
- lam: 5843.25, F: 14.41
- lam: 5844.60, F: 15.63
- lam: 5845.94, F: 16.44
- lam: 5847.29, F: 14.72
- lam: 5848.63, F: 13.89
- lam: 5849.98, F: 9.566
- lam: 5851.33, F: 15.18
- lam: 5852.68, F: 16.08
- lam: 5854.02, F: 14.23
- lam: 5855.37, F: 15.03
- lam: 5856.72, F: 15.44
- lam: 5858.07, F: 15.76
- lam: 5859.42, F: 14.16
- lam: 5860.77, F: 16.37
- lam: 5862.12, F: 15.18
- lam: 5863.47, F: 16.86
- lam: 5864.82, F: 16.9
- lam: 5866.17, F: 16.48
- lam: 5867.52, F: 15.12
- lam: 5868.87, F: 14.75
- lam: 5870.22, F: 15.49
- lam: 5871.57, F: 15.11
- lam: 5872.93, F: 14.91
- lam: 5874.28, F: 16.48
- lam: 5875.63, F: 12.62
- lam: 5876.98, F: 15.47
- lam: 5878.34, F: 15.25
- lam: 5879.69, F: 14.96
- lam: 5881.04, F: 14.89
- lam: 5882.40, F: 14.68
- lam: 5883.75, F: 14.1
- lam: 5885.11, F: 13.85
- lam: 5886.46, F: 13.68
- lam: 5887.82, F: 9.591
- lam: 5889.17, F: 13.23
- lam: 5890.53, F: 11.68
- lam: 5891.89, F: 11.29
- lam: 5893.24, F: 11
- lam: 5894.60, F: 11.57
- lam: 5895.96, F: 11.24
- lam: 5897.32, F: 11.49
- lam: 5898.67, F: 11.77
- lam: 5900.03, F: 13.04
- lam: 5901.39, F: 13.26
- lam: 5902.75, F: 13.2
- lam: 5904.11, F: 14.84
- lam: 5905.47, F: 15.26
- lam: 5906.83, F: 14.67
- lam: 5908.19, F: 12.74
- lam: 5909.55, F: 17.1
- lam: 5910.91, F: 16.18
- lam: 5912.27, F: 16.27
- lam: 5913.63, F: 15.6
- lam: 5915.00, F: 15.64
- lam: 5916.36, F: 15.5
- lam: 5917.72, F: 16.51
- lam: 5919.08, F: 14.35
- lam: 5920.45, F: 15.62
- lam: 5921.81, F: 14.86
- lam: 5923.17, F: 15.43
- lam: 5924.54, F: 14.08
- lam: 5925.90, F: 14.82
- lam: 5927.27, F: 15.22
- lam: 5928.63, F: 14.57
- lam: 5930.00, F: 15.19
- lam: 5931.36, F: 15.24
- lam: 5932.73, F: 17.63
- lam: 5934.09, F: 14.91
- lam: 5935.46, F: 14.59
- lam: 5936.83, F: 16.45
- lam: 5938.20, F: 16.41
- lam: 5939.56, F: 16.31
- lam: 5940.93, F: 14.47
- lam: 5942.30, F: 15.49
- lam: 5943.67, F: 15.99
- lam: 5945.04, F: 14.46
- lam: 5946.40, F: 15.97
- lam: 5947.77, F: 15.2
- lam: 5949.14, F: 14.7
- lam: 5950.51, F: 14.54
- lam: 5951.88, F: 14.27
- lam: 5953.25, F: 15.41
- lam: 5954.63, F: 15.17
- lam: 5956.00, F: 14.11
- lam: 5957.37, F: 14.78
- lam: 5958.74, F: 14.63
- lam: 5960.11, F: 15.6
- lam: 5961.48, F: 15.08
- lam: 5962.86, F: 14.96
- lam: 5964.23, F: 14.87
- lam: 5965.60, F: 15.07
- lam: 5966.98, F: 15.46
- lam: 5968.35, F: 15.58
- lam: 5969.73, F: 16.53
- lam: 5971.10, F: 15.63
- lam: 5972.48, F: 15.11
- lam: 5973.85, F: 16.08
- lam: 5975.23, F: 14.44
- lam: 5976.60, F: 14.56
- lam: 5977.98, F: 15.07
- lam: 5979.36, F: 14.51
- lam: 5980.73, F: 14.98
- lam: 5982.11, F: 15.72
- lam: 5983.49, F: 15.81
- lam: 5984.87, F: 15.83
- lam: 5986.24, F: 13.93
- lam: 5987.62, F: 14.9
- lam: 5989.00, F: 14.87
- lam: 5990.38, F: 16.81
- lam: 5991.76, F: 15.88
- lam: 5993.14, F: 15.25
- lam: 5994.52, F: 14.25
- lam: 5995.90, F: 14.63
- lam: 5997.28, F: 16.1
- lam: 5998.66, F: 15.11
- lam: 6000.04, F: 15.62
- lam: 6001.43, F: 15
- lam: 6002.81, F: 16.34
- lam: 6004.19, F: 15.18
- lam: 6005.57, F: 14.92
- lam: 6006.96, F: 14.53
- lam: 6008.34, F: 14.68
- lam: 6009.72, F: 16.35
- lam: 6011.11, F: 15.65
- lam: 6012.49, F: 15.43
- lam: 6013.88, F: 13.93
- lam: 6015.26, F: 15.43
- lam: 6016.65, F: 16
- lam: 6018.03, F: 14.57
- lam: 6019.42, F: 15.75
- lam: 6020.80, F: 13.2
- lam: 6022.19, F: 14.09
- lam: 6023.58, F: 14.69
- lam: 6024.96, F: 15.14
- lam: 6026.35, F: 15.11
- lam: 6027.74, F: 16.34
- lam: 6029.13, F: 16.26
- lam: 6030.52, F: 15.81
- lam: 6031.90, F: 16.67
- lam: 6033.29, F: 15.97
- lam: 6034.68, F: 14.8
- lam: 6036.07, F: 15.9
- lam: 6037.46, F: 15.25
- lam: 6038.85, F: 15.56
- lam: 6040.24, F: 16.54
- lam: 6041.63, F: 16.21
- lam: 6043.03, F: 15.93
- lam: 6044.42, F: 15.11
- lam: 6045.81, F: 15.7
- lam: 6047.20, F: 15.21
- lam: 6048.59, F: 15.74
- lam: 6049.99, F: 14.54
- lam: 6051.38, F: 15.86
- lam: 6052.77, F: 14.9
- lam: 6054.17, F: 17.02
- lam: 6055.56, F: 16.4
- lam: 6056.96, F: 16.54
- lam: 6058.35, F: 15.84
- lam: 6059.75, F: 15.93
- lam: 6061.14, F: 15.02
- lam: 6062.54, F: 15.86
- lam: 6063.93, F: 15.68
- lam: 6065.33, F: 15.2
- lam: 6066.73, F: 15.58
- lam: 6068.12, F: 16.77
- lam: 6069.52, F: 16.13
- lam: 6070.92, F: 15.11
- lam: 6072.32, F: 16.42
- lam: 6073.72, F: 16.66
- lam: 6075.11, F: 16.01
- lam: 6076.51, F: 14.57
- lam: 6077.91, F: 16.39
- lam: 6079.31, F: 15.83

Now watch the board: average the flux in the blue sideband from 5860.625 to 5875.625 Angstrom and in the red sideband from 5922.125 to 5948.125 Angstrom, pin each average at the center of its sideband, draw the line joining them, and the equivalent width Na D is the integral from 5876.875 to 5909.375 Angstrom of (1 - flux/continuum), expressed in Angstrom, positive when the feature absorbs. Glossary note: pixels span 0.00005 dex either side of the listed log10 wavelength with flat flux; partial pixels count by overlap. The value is 4.9 Angstrom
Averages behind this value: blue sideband 15.6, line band 13.2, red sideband 15.4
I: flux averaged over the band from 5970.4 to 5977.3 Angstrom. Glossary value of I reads 15.2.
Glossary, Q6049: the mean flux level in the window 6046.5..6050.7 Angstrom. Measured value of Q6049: 15.2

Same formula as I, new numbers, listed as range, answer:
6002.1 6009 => 15.1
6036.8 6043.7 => 15.9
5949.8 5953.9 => 14.7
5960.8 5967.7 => 15.1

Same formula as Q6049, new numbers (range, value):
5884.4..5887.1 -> 13.8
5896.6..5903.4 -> 12.5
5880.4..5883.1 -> 14.8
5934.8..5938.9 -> 15.8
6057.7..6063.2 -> 15.6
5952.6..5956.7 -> 14.9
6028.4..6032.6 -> 16.3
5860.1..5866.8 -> 16.4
